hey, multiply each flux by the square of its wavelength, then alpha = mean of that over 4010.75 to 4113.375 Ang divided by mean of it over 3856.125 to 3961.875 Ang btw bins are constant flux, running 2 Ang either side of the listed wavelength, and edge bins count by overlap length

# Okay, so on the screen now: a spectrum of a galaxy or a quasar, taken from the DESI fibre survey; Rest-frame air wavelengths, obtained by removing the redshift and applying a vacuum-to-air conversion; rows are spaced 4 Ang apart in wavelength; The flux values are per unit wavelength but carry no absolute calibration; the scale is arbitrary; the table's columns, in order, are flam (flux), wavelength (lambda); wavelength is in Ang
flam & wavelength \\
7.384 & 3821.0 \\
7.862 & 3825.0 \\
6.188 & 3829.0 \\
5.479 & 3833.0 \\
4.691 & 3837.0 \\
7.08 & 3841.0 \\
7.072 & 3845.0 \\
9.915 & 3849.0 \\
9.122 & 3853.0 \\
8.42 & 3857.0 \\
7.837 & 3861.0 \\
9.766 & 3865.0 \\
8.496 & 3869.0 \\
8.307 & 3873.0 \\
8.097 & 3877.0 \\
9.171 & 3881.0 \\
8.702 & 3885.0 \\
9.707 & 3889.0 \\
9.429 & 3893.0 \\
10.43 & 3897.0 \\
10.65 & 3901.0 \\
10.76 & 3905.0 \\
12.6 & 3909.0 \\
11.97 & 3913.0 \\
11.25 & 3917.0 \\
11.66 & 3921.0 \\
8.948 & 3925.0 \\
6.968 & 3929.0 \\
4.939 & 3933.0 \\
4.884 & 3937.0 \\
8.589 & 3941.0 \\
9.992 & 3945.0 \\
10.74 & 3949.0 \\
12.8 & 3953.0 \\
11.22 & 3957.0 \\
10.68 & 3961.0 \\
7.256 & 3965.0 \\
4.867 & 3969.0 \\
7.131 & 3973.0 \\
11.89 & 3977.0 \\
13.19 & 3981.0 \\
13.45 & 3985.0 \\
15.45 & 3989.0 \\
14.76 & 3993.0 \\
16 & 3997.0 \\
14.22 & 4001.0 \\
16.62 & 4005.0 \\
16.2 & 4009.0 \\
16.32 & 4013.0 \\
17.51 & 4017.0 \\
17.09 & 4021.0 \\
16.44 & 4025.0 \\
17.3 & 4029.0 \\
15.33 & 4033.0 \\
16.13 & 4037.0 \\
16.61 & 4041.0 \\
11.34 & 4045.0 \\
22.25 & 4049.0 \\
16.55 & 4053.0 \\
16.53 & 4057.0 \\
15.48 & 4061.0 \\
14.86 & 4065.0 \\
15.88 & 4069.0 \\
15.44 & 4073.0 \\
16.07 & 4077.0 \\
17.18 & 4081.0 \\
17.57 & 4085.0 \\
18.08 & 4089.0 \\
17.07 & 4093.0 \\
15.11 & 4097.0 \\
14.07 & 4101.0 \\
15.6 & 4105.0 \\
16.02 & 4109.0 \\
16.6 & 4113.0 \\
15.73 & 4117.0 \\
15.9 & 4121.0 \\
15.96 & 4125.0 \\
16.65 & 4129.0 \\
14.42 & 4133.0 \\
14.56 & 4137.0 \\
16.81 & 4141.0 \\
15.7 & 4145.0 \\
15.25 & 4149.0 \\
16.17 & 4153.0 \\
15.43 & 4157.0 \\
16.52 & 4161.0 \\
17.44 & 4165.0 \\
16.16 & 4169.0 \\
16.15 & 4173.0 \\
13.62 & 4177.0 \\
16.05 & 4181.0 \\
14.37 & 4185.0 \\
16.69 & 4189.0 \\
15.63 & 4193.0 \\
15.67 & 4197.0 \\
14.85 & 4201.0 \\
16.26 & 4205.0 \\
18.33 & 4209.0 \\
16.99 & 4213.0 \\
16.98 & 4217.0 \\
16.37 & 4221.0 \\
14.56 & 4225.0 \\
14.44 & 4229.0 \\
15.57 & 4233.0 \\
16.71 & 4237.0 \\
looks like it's 1.85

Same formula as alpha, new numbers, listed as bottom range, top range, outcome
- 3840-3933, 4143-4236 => 1.98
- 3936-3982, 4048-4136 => 1.83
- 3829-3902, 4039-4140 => 2.14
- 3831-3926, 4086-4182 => 1.97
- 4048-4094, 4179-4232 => 1.01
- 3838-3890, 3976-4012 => 1.86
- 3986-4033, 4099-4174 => 1.05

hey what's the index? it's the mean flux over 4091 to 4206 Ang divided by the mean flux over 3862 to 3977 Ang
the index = 1.69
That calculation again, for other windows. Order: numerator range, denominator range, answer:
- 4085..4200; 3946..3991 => 1.47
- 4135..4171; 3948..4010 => 1.31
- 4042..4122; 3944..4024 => 1.25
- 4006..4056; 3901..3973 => 1.77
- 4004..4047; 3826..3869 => 2.11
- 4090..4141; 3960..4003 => 1.34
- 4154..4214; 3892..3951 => 1.67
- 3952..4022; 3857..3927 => 1.33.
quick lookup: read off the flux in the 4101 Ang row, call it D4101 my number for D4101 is 14.07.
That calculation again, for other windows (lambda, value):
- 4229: 14.44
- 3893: 9.429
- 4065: 14.86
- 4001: 14.22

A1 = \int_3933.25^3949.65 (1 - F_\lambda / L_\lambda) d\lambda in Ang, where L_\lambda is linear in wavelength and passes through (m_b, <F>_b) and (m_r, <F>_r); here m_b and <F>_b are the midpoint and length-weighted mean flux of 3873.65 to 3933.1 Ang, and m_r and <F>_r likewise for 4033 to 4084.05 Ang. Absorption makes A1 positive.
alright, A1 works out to 4.9 Ang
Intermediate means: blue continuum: 9.81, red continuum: 16.2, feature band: 7.99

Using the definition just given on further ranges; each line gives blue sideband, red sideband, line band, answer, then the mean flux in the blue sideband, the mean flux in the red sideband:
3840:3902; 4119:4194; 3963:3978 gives 5.0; 8.89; 15.8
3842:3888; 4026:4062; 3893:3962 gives 8.1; 8.62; 16.4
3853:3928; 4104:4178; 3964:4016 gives -3.5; 9.73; 15.9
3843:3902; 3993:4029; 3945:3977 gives 9.7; 8.98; 16.3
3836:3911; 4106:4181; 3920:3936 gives 4.1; 9.02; 15.8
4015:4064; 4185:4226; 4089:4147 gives 1.9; 16.5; 16.2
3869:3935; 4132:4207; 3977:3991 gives -2.8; 9.57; 15.7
